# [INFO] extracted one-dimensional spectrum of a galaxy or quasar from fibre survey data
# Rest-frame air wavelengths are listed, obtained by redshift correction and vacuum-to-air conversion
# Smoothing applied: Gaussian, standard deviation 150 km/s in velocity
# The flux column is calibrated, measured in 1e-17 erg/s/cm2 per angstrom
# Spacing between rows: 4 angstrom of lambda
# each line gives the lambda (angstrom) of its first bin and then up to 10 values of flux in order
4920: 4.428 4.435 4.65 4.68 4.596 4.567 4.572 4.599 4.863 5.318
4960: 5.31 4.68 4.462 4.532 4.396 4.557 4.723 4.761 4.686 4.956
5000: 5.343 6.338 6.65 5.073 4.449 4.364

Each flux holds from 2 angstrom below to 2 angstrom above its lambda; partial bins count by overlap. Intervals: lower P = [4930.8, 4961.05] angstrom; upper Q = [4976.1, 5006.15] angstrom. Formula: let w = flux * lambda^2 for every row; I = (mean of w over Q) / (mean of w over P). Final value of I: 1.06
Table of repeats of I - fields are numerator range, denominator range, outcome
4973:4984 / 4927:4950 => 1.00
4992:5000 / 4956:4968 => 1.02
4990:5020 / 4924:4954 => 1.17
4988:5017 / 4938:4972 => 1.14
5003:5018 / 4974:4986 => 1.24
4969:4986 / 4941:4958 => 0.95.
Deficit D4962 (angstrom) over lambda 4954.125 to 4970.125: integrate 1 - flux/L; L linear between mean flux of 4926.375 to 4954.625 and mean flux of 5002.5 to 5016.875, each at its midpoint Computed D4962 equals 0.1 angstrom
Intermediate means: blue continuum 4.66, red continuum 5.7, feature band 4.94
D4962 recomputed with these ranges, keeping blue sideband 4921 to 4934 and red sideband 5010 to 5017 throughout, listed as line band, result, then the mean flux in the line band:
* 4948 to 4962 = -1.3 angstrom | 5.08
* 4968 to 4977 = 0.4 angstrom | 4.47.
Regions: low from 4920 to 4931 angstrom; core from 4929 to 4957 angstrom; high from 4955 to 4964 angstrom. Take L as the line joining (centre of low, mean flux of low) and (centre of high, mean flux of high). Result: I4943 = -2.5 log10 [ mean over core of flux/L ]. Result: 0.03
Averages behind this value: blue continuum 4.53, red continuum 5.17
